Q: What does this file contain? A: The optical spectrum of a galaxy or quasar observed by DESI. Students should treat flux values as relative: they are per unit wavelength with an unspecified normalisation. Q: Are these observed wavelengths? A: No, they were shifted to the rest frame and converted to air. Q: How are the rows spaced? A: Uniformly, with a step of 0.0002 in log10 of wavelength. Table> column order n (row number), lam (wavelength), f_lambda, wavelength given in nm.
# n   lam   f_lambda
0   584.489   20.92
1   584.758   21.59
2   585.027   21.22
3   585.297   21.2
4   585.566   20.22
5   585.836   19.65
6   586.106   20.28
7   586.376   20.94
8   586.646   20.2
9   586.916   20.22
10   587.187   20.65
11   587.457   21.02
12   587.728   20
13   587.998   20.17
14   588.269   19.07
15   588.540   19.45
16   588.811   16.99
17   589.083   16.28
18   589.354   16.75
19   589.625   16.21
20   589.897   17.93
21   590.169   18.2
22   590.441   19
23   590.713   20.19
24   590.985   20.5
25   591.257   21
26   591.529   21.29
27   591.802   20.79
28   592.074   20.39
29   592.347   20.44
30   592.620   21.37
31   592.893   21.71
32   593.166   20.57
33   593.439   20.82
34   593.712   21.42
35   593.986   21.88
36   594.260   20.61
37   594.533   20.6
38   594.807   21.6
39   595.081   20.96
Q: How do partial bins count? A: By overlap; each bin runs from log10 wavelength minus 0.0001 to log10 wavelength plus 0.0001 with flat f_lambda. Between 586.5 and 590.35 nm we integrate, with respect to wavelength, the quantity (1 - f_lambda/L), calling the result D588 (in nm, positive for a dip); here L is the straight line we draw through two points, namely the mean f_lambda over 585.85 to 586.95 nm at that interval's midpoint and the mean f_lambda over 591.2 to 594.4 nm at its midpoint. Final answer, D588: 0.33 nm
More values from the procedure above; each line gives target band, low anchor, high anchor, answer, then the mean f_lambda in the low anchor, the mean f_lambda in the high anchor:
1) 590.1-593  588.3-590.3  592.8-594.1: -0.14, 17.5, 21.3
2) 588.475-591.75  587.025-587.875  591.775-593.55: 0.32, 20.5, 20.9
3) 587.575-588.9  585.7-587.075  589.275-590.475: -0.03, 20.3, 17.5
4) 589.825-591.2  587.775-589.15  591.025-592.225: 0.05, 18.6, 20.8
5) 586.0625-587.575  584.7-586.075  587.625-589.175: -0.06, 20.7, 18.7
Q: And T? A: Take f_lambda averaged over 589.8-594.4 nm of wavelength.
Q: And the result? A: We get 20.5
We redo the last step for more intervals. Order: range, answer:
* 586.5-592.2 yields 19.4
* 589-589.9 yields 16.7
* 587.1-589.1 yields 19.3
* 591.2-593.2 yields 21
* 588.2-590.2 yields 17.5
